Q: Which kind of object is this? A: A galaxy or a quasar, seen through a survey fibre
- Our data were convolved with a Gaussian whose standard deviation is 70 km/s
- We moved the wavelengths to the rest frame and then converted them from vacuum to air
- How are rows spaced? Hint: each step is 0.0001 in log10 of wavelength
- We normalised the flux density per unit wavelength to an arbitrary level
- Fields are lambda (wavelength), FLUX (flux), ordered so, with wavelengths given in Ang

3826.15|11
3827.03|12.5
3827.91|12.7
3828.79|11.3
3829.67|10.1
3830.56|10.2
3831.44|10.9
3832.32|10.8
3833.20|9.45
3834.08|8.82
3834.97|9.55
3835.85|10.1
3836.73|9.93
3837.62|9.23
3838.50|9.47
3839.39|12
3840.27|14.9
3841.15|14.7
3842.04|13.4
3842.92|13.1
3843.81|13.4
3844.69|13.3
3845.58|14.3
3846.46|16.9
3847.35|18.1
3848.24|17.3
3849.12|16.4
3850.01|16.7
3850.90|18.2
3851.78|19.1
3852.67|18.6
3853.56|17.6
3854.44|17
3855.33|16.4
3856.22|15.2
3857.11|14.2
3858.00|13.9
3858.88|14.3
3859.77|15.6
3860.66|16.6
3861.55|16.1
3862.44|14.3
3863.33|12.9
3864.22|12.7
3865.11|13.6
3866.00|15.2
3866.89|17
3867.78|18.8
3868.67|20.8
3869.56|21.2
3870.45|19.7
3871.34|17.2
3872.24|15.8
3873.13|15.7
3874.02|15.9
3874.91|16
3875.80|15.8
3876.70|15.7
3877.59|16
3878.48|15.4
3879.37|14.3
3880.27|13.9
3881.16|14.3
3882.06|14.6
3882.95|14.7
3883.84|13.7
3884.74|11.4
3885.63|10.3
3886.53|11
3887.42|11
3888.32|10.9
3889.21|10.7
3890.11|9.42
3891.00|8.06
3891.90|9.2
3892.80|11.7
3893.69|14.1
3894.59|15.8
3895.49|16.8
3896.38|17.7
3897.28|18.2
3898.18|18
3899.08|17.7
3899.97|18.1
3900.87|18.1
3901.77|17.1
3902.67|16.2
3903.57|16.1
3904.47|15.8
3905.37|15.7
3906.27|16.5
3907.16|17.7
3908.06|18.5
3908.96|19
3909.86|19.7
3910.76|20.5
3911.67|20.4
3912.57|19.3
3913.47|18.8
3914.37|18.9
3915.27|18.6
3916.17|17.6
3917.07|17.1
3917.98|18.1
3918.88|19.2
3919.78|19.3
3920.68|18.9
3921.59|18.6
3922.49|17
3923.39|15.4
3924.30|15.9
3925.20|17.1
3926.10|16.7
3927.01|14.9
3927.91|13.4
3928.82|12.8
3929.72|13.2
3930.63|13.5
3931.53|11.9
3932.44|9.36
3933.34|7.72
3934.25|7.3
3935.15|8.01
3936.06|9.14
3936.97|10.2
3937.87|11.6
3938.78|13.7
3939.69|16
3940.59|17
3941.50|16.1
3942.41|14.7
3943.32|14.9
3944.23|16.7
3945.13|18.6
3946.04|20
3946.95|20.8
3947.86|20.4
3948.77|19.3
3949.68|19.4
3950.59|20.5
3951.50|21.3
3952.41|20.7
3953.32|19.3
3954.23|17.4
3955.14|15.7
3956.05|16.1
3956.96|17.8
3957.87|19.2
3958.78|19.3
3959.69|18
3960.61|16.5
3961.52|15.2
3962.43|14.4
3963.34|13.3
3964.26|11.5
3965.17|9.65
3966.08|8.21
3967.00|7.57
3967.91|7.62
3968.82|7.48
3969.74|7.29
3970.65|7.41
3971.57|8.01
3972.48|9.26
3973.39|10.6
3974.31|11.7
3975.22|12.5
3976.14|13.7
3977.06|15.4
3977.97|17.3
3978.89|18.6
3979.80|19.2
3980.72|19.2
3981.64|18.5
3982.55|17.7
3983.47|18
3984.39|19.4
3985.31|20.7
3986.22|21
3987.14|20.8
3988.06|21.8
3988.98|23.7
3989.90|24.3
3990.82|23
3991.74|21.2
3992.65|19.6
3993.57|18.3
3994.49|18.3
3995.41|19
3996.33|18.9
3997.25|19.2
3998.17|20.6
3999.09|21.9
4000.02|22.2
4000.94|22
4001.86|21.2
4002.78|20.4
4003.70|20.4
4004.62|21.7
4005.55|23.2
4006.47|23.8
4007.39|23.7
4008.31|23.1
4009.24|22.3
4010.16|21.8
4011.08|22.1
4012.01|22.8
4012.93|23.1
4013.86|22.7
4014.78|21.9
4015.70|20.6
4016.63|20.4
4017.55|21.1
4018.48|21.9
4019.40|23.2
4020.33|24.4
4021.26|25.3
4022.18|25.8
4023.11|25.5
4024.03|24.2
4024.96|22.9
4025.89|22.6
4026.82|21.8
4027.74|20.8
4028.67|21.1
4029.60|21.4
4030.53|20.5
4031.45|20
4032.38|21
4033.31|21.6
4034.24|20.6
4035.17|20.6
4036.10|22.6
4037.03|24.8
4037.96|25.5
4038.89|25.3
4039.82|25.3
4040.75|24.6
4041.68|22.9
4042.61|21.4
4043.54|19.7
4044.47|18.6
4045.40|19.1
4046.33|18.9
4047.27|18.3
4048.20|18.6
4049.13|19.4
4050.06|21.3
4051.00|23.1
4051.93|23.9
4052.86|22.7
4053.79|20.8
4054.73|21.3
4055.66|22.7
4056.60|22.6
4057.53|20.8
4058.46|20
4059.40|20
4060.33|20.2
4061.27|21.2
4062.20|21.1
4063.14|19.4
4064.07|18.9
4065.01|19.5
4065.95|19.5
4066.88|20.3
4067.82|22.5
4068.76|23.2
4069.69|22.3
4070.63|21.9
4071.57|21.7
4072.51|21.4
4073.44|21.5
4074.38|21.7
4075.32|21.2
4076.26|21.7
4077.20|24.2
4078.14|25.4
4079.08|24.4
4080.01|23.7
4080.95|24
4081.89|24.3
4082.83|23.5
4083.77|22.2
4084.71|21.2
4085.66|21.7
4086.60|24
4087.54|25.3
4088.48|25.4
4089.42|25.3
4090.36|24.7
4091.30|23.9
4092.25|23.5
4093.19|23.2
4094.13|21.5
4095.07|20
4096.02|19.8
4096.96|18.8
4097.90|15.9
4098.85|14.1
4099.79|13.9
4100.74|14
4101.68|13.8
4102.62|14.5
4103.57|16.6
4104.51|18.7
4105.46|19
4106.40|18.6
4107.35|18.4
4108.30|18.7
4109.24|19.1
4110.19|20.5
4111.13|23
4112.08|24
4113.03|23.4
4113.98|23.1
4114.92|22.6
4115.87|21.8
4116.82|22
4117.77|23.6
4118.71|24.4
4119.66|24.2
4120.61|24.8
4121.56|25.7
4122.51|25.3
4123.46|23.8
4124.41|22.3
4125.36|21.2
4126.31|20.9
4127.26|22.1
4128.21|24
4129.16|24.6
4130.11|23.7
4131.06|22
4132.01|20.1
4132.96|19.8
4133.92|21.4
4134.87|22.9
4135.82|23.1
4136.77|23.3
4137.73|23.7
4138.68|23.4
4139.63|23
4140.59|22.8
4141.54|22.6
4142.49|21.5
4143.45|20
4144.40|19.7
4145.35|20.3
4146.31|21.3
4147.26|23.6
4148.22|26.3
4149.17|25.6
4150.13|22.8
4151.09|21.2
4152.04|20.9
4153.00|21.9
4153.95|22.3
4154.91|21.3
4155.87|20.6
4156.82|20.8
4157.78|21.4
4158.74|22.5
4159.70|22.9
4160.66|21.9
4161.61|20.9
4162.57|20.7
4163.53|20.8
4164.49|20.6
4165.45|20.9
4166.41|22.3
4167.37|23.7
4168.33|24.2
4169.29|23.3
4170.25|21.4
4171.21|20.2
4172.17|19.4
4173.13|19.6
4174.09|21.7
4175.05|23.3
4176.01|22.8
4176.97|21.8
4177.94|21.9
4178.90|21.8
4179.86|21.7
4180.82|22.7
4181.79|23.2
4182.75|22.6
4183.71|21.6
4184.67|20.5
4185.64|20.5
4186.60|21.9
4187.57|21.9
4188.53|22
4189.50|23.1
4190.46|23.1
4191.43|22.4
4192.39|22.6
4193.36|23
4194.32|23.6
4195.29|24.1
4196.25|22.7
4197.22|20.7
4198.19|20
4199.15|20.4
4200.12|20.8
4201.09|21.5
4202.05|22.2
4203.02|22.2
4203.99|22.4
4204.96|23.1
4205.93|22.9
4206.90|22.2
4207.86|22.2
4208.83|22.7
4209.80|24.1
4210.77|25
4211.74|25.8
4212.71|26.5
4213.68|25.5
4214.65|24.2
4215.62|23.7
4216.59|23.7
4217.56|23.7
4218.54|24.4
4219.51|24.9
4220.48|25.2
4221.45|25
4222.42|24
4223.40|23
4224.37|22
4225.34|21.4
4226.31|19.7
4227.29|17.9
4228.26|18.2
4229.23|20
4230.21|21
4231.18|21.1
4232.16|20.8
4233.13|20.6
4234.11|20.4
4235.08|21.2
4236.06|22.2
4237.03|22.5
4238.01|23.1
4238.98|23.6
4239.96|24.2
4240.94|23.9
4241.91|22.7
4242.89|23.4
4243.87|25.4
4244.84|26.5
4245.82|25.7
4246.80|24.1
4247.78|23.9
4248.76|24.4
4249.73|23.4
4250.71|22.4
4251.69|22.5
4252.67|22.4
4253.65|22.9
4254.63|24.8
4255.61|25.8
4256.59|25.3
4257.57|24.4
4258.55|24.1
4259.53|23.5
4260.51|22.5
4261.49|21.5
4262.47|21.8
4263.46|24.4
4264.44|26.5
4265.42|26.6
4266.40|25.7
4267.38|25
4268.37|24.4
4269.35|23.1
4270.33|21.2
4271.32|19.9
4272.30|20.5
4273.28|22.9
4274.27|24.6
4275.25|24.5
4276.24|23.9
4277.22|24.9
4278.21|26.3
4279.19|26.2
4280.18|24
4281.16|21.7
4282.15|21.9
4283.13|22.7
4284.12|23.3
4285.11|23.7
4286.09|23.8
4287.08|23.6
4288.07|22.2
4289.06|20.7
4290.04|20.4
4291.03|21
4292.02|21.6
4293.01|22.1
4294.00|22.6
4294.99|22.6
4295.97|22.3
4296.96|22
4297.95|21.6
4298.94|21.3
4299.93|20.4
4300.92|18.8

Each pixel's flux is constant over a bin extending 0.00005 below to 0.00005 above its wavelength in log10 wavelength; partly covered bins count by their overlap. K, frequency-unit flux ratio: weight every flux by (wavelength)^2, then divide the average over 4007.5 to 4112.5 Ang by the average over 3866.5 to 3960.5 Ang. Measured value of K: 1.44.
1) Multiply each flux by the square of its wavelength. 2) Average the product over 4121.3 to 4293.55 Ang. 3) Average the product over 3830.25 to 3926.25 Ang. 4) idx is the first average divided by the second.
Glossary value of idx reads 1.73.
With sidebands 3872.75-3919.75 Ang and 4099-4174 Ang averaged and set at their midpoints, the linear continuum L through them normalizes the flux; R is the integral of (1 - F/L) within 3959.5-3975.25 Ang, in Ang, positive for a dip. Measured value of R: 6.0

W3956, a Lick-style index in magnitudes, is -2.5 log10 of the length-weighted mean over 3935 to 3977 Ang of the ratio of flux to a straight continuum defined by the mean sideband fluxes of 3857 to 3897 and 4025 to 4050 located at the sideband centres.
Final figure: 0.228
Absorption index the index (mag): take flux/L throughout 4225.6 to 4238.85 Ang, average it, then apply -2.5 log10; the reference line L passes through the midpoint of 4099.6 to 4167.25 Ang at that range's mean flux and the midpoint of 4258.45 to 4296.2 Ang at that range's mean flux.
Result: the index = 0.10 mag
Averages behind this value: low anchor 21.6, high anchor 23.2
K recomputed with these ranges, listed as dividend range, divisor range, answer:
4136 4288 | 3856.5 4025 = 1.53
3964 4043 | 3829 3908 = 1.44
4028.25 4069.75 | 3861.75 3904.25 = 1.55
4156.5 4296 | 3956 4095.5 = 1.23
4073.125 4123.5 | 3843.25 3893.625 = 1.62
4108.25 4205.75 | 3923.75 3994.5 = 1.57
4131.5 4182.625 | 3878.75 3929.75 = 1.58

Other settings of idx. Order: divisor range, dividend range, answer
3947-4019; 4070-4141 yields 1.27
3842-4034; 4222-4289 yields 1.58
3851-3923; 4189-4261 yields 1.69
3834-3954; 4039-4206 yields 1.57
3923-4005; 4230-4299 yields 1.65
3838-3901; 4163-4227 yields 1.76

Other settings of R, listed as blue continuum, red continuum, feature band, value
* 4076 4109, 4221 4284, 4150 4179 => 0.2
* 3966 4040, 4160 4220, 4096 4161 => 0.7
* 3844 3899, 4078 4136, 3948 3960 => -1.0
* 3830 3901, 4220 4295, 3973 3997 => -2.1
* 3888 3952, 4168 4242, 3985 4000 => -2.8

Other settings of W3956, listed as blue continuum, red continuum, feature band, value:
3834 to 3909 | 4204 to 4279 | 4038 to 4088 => -0.133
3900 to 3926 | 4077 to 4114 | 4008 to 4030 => -0.152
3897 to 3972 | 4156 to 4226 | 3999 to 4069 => -0.192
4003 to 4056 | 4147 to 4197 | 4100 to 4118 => 0.130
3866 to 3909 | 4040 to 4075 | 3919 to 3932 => 0.060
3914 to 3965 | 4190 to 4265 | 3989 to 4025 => -0.242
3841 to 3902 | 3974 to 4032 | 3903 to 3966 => 0.106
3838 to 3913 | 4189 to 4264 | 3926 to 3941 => 0.359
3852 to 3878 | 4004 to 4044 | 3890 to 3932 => 0.099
